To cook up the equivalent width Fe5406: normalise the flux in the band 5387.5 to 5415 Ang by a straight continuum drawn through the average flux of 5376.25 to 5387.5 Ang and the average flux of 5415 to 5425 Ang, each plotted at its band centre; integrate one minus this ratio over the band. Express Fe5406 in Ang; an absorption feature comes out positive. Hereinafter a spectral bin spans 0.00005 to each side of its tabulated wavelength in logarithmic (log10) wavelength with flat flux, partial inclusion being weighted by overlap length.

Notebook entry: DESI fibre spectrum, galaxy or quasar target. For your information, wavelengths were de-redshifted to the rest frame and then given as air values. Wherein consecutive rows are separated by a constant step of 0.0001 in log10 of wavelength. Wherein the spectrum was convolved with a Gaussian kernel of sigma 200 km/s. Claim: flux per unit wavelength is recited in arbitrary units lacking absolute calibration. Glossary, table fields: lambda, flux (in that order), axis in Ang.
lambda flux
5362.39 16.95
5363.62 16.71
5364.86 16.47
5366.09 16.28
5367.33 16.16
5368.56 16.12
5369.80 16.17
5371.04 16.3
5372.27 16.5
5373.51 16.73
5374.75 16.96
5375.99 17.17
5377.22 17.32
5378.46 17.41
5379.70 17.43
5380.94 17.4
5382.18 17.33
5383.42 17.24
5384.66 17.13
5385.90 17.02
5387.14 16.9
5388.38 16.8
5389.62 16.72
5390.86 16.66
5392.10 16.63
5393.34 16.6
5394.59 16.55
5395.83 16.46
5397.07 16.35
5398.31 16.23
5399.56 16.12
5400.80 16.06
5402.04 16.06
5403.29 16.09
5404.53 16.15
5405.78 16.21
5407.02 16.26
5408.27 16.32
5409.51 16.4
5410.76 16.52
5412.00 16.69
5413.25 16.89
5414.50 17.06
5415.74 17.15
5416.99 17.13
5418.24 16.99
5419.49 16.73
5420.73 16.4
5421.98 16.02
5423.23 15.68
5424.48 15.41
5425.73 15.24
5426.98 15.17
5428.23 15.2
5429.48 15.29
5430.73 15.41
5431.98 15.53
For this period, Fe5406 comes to 0.65 Ang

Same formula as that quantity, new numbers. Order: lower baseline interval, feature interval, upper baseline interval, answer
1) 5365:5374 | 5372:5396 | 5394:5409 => -1.0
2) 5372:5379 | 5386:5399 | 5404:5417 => 0.2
